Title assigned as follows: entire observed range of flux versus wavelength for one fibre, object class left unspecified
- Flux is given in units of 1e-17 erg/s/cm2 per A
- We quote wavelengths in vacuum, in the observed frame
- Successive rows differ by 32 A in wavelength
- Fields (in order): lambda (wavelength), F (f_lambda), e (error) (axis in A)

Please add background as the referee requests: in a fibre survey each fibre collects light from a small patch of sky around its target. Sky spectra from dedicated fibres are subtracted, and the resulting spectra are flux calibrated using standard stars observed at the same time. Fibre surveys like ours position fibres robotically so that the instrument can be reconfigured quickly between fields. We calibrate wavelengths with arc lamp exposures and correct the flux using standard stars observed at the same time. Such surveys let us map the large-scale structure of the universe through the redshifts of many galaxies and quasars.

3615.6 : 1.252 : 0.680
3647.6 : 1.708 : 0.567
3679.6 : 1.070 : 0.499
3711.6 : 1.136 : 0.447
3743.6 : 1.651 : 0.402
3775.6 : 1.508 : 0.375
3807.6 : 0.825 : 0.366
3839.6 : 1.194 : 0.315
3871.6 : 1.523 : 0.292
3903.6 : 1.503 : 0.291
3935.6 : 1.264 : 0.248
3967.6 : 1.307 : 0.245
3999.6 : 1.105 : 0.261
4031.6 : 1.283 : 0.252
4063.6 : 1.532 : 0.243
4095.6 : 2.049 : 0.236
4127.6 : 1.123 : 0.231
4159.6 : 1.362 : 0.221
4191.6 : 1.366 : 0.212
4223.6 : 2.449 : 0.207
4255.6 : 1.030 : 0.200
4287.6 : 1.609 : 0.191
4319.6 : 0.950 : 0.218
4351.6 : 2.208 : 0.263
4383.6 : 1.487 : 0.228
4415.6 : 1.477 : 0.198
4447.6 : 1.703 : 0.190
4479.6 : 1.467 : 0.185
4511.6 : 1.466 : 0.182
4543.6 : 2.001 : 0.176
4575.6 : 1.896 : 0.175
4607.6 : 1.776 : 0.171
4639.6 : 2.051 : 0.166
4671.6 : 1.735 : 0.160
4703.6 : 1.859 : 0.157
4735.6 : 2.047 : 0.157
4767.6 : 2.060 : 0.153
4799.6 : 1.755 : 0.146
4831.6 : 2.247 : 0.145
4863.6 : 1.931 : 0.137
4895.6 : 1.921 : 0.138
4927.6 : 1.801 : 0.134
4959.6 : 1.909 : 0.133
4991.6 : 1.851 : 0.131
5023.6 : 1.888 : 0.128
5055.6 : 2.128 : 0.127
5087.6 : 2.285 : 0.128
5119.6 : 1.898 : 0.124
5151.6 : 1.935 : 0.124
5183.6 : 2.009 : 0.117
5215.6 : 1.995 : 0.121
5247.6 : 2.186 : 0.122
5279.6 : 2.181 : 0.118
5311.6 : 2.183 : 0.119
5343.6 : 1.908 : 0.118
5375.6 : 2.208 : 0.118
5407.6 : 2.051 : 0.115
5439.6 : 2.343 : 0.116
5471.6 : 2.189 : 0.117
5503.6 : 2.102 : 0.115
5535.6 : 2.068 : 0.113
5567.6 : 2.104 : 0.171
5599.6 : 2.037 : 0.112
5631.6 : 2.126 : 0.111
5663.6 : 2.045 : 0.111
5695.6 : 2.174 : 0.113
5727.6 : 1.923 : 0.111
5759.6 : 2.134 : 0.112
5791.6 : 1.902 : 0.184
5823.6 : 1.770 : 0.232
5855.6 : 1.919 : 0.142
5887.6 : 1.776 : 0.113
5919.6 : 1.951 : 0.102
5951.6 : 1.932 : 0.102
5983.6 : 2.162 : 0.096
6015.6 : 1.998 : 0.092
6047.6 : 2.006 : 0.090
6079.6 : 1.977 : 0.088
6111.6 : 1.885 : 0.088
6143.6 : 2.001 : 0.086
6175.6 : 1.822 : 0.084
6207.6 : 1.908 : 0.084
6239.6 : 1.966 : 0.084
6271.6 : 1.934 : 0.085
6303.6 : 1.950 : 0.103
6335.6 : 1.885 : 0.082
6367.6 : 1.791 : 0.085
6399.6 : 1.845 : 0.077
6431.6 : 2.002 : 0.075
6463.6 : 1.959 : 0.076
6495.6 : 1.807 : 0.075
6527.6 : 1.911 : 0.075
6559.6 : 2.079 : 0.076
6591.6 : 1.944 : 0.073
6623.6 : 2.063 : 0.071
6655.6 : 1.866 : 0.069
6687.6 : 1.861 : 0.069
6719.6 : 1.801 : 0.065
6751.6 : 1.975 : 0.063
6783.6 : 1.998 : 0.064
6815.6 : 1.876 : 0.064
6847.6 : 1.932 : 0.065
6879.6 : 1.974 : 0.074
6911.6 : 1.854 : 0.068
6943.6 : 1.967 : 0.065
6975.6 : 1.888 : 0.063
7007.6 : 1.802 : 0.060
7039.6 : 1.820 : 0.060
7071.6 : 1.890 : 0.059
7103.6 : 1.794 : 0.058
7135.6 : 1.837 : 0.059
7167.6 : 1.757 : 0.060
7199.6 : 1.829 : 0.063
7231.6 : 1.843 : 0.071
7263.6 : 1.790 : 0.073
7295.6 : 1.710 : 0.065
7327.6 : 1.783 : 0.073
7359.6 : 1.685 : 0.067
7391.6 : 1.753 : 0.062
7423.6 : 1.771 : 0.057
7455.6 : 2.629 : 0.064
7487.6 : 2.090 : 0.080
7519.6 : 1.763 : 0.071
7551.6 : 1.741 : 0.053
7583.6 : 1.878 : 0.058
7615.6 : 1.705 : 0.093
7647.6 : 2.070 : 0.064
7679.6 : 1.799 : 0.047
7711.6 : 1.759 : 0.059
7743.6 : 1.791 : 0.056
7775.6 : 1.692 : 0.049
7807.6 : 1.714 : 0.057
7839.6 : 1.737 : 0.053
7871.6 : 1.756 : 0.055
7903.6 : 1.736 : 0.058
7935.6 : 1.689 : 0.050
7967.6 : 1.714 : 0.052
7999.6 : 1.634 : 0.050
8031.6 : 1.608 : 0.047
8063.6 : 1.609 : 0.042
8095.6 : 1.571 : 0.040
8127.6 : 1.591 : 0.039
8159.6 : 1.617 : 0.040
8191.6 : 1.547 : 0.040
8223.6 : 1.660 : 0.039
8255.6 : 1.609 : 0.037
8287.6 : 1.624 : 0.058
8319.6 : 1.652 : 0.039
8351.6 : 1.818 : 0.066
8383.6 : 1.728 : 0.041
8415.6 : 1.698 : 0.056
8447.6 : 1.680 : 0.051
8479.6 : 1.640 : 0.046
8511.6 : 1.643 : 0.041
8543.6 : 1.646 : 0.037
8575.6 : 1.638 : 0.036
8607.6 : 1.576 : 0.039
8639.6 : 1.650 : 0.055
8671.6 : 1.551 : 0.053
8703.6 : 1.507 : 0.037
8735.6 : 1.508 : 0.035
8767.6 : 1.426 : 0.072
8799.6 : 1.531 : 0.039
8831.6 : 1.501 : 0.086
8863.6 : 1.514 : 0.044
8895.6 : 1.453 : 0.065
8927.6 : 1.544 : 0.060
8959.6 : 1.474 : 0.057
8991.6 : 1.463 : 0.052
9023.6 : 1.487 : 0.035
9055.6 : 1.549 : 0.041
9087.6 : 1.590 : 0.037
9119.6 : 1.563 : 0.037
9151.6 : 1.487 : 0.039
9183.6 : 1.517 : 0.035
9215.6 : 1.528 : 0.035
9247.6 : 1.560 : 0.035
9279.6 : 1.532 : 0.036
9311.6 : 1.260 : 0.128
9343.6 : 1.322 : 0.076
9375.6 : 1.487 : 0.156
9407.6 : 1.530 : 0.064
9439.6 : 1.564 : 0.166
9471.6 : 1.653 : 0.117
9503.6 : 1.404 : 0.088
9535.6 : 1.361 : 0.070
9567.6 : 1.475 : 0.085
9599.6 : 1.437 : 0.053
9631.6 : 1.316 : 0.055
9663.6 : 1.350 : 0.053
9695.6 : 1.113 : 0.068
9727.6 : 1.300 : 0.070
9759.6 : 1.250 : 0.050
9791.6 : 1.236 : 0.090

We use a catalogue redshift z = 0.136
